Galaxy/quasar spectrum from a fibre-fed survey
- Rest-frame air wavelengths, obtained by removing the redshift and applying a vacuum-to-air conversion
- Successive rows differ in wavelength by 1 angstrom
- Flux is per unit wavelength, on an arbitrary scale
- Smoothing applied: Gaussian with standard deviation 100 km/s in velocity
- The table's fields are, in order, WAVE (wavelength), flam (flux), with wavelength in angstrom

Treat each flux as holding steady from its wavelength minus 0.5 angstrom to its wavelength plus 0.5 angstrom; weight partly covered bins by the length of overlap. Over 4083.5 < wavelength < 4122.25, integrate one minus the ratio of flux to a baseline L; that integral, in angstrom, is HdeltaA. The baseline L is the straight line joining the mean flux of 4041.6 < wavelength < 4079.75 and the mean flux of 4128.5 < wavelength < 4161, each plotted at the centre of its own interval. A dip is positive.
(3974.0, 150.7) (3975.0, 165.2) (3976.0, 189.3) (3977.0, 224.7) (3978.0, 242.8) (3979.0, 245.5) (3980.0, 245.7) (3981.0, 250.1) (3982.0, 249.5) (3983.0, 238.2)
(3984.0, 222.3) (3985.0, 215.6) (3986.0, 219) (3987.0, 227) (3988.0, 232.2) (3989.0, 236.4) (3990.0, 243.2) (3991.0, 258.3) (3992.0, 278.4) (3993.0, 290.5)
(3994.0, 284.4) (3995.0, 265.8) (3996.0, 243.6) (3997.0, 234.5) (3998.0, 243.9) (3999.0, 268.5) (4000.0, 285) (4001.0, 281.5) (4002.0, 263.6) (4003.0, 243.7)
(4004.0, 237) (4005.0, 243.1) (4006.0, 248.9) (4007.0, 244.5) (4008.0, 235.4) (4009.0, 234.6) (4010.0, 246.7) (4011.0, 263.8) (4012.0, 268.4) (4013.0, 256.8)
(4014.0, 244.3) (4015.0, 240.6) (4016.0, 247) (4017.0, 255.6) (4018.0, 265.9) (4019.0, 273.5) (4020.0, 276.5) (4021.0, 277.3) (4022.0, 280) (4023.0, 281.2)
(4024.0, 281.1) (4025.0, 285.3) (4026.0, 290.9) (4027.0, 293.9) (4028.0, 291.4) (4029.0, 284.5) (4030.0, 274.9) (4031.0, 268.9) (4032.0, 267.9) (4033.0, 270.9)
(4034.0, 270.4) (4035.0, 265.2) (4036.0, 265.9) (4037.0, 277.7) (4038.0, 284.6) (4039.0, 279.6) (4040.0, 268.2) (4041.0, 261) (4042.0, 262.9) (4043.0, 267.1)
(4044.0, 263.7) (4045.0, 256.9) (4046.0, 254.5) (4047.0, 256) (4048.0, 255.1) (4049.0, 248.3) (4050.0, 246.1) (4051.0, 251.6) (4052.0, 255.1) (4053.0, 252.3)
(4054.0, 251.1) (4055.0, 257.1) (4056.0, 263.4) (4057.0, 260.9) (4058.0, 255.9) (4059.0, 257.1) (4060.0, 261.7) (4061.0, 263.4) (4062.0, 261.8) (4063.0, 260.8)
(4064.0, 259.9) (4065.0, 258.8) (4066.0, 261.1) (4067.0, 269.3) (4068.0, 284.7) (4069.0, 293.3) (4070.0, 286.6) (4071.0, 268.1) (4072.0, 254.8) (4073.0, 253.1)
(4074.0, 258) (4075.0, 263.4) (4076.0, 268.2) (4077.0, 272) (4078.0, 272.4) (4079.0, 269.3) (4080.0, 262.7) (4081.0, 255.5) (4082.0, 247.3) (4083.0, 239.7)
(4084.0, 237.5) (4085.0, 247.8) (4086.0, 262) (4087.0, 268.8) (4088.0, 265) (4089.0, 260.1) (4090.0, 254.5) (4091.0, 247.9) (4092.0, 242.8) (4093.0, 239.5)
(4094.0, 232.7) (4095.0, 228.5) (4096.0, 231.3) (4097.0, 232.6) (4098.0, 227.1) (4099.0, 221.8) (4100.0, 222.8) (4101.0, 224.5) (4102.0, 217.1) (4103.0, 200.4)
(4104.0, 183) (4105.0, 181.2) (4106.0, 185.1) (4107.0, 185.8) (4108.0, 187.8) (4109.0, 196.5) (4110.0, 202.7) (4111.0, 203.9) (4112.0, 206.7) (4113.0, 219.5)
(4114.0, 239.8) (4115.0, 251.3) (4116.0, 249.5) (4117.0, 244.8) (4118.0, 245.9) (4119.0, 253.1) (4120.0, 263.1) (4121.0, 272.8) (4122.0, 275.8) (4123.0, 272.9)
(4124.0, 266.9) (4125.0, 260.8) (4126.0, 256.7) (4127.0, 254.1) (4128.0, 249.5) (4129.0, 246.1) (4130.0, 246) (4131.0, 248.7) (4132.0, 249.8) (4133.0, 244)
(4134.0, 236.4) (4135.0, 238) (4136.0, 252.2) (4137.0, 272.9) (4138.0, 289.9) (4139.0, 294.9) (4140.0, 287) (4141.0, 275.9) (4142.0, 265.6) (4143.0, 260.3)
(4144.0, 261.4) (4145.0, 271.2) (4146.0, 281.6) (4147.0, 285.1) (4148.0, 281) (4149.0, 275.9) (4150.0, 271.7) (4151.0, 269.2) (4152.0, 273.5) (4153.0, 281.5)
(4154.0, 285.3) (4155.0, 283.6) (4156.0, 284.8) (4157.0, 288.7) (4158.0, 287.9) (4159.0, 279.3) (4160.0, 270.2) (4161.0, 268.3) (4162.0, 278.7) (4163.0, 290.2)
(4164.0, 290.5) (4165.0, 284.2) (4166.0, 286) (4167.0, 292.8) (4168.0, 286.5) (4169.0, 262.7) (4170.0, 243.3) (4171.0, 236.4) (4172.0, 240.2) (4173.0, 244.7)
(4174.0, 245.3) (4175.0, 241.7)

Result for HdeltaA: 5.1 angstrom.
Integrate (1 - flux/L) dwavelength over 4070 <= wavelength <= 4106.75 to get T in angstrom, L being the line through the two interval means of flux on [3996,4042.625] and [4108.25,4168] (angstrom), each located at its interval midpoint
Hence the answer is 3.0 angstrom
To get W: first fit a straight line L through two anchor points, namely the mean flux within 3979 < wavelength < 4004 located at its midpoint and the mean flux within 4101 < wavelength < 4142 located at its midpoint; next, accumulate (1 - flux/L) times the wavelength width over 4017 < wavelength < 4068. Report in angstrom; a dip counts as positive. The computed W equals -4.2 angstrom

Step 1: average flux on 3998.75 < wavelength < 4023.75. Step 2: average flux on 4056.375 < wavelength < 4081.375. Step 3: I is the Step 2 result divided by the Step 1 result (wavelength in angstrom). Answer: 1.0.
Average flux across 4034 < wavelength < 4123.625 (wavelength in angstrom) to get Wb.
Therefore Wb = 249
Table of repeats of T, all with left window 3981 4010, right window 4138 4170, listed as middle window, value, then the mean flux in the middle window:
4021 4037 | -1.4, 278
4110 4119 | 1.3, 232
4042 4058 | 0.2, 256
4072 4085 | 0.3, 258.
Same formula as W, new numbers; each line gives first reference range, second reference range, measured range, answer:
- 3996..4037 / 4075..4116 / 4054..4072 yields -1.5 angstrom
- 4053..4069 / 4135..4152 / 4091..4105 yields 2.3 angstrom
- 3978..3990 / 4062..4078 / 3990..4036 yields -3.4 angstrom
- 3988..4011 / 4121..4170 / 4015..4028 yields -0.9 angstrom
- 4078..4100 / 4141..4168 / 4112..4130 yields 0.7 angstrom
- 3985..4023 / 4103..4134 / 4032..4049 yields -1.2 angstrom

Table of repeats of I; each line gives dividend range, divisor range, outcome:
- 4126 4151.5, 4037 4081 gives 1.00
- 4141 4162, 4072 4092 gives 1.07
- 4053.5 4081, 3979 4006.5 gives 1.06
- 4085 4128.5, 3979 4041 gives 0.90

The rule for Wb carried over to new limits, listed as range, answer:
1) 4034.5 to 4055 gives 261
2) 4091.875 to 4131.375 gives 232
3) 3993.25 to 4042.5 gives 265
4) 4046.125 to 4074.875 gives 261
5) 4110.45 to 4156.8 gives 261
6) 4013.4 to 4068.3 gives 266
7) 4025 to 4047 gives 272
